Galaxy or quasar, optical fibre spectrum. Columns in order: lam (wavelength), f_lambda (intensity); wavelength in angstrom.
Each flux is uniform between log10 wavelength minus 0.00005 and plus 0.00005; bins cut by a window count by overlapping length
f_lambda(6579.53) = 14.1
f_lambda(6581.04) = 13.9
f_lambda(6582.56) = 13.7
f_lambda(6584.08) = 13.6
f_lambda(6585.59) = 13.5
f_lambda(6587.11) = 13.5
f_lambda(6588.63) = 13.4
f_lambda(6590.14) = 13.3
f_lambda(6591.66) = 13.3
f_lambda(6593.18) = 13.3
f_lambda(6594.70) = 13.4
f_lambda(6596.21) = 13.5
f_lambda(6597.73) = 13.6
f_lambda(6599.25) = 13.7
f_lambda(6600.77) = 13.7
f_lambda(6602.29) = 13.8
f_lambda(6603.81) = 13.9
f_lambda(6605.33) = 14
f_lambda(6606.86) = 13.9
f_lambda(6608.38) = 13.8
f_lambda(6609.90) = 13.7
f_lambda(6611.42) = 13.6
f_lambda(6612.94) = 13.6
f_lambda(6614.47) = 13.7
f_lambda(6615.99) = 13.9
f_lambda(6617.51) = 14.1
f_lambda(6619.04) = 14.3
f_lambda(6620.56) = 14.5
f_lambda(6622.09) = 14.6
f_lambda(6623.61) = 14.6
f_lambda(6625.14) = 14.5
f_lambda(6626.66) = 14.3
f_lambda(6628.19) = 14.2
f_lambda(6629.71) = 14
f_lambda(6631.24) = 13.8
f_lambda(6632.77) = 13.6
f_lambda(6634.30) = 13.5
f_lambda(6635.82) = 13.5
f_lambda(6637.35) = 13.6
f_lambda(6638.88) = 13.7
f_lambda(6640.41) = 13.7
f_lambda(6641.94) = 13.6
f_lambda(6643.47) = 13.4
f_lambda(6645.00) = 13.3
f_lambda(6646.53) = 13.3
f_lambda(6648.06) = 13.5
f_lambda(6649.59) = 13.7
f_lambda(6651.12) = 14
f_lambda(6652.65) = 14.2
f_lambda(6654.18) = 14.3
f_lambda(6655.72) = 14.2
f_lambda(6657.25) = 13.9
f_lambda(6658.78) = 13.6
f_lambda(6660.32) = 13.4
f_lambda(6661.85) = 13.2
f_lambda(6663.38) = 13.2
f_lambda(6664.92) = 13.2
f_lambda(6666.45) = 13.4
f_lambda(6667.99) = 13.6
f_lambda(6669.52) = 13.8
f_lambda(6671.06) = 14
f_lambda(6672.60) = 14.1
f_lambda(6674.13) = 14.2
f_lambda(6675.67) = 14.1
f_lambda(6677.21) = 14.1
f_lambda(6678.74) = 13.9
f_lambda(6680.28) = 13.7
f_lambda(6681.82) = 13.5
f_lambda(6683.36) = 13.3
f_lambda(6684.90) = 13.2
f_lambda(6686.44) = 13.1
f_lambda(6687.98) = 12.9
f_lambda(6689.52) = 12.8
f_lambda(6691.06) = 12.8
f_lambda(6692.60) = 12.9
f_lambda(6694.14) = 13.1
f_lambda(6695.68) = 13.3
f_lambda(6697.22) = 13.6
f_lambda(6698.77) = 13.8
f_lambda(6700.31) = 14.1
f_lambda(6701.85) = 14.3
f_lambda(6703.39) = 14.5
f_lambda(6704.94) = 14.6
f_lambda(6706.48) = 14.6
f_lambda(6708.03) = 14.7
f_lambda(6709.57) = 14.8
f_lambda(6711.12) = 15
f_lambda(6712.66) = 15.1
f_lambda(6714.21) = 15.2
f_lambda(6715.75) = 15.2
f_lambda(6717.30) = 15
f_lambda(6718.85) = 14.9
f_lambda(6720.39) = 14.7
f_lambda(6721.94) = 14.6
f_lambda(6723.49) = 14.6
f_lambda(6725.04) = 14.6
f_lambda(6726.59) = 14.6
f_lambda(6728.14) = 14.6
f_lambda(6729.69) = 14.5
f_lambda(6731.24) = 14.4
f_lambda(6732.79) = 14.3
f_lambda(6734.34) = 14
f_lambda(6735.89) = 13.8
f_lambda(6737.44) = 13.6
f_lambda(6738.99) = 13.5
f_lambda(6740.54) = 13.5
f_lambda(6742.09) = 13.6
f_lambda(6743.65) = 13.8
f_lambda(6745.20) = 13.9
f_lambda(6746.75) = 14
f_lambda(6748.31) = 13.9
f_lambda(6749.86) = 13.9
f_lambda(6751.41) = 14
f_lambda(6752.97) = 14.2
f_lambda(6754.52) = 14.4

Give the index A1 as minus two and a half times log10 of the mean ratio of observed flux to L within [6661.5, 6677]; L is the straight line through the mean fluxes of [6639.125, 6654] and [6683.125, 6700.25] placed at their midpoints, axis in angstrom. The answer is -0.02 mag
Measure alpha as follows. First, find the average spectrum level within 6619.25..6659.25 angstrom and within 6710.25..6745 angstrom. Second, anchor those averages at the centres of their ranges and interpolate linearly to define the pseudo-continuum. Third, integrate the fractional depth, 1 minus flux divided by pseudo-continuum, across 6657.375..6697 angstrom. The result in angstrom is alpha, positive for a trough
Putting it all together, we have 1.8 angstrom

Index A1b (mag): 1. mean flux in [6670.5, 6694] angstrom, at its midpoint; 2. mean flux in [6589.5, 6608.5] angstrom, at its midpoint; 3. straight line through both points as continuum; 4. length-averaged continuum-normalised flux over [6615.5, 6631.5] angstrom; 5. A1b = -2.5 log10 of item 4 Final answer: -0.05 mag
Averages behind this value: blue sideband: 13.6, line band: 14.3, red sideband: 13.5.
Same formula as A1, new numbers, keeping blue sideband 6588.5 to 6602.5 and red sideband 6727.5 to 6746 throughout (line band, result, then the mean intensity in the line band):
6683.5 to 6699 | 0.05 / 13.1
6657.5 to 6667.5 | 0.03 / 13.4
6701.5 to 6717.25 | -0.07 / 14.8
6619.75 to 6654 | -0.02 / 13.9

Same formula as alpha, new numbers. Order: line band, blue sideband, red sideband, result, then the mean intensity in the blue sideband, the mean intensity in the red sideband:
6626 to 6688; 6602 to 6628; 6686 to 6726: 1.9 angstrom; 14.1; 14.2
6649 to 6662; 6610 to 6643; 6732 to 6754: 0.1 angstrom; 13.9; 13.9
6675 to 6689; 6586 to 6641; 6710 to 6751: 0.6 angstrom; 13.8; 14.3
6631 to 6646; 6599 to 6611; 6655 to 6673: 0.2 angstrom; 13.8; 13.6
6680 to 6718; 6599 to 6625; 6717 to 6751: 0.4 angstrom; 14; 14.2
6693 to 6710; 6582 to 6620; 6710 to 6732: 0.6 angstrom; 13.7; 14.8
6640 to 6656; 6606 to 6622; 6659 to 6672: -0.1 angstrom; 13.9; 13.5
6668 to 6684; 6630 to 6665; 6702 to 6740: 0.1 angstrom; 13.6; 14.5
